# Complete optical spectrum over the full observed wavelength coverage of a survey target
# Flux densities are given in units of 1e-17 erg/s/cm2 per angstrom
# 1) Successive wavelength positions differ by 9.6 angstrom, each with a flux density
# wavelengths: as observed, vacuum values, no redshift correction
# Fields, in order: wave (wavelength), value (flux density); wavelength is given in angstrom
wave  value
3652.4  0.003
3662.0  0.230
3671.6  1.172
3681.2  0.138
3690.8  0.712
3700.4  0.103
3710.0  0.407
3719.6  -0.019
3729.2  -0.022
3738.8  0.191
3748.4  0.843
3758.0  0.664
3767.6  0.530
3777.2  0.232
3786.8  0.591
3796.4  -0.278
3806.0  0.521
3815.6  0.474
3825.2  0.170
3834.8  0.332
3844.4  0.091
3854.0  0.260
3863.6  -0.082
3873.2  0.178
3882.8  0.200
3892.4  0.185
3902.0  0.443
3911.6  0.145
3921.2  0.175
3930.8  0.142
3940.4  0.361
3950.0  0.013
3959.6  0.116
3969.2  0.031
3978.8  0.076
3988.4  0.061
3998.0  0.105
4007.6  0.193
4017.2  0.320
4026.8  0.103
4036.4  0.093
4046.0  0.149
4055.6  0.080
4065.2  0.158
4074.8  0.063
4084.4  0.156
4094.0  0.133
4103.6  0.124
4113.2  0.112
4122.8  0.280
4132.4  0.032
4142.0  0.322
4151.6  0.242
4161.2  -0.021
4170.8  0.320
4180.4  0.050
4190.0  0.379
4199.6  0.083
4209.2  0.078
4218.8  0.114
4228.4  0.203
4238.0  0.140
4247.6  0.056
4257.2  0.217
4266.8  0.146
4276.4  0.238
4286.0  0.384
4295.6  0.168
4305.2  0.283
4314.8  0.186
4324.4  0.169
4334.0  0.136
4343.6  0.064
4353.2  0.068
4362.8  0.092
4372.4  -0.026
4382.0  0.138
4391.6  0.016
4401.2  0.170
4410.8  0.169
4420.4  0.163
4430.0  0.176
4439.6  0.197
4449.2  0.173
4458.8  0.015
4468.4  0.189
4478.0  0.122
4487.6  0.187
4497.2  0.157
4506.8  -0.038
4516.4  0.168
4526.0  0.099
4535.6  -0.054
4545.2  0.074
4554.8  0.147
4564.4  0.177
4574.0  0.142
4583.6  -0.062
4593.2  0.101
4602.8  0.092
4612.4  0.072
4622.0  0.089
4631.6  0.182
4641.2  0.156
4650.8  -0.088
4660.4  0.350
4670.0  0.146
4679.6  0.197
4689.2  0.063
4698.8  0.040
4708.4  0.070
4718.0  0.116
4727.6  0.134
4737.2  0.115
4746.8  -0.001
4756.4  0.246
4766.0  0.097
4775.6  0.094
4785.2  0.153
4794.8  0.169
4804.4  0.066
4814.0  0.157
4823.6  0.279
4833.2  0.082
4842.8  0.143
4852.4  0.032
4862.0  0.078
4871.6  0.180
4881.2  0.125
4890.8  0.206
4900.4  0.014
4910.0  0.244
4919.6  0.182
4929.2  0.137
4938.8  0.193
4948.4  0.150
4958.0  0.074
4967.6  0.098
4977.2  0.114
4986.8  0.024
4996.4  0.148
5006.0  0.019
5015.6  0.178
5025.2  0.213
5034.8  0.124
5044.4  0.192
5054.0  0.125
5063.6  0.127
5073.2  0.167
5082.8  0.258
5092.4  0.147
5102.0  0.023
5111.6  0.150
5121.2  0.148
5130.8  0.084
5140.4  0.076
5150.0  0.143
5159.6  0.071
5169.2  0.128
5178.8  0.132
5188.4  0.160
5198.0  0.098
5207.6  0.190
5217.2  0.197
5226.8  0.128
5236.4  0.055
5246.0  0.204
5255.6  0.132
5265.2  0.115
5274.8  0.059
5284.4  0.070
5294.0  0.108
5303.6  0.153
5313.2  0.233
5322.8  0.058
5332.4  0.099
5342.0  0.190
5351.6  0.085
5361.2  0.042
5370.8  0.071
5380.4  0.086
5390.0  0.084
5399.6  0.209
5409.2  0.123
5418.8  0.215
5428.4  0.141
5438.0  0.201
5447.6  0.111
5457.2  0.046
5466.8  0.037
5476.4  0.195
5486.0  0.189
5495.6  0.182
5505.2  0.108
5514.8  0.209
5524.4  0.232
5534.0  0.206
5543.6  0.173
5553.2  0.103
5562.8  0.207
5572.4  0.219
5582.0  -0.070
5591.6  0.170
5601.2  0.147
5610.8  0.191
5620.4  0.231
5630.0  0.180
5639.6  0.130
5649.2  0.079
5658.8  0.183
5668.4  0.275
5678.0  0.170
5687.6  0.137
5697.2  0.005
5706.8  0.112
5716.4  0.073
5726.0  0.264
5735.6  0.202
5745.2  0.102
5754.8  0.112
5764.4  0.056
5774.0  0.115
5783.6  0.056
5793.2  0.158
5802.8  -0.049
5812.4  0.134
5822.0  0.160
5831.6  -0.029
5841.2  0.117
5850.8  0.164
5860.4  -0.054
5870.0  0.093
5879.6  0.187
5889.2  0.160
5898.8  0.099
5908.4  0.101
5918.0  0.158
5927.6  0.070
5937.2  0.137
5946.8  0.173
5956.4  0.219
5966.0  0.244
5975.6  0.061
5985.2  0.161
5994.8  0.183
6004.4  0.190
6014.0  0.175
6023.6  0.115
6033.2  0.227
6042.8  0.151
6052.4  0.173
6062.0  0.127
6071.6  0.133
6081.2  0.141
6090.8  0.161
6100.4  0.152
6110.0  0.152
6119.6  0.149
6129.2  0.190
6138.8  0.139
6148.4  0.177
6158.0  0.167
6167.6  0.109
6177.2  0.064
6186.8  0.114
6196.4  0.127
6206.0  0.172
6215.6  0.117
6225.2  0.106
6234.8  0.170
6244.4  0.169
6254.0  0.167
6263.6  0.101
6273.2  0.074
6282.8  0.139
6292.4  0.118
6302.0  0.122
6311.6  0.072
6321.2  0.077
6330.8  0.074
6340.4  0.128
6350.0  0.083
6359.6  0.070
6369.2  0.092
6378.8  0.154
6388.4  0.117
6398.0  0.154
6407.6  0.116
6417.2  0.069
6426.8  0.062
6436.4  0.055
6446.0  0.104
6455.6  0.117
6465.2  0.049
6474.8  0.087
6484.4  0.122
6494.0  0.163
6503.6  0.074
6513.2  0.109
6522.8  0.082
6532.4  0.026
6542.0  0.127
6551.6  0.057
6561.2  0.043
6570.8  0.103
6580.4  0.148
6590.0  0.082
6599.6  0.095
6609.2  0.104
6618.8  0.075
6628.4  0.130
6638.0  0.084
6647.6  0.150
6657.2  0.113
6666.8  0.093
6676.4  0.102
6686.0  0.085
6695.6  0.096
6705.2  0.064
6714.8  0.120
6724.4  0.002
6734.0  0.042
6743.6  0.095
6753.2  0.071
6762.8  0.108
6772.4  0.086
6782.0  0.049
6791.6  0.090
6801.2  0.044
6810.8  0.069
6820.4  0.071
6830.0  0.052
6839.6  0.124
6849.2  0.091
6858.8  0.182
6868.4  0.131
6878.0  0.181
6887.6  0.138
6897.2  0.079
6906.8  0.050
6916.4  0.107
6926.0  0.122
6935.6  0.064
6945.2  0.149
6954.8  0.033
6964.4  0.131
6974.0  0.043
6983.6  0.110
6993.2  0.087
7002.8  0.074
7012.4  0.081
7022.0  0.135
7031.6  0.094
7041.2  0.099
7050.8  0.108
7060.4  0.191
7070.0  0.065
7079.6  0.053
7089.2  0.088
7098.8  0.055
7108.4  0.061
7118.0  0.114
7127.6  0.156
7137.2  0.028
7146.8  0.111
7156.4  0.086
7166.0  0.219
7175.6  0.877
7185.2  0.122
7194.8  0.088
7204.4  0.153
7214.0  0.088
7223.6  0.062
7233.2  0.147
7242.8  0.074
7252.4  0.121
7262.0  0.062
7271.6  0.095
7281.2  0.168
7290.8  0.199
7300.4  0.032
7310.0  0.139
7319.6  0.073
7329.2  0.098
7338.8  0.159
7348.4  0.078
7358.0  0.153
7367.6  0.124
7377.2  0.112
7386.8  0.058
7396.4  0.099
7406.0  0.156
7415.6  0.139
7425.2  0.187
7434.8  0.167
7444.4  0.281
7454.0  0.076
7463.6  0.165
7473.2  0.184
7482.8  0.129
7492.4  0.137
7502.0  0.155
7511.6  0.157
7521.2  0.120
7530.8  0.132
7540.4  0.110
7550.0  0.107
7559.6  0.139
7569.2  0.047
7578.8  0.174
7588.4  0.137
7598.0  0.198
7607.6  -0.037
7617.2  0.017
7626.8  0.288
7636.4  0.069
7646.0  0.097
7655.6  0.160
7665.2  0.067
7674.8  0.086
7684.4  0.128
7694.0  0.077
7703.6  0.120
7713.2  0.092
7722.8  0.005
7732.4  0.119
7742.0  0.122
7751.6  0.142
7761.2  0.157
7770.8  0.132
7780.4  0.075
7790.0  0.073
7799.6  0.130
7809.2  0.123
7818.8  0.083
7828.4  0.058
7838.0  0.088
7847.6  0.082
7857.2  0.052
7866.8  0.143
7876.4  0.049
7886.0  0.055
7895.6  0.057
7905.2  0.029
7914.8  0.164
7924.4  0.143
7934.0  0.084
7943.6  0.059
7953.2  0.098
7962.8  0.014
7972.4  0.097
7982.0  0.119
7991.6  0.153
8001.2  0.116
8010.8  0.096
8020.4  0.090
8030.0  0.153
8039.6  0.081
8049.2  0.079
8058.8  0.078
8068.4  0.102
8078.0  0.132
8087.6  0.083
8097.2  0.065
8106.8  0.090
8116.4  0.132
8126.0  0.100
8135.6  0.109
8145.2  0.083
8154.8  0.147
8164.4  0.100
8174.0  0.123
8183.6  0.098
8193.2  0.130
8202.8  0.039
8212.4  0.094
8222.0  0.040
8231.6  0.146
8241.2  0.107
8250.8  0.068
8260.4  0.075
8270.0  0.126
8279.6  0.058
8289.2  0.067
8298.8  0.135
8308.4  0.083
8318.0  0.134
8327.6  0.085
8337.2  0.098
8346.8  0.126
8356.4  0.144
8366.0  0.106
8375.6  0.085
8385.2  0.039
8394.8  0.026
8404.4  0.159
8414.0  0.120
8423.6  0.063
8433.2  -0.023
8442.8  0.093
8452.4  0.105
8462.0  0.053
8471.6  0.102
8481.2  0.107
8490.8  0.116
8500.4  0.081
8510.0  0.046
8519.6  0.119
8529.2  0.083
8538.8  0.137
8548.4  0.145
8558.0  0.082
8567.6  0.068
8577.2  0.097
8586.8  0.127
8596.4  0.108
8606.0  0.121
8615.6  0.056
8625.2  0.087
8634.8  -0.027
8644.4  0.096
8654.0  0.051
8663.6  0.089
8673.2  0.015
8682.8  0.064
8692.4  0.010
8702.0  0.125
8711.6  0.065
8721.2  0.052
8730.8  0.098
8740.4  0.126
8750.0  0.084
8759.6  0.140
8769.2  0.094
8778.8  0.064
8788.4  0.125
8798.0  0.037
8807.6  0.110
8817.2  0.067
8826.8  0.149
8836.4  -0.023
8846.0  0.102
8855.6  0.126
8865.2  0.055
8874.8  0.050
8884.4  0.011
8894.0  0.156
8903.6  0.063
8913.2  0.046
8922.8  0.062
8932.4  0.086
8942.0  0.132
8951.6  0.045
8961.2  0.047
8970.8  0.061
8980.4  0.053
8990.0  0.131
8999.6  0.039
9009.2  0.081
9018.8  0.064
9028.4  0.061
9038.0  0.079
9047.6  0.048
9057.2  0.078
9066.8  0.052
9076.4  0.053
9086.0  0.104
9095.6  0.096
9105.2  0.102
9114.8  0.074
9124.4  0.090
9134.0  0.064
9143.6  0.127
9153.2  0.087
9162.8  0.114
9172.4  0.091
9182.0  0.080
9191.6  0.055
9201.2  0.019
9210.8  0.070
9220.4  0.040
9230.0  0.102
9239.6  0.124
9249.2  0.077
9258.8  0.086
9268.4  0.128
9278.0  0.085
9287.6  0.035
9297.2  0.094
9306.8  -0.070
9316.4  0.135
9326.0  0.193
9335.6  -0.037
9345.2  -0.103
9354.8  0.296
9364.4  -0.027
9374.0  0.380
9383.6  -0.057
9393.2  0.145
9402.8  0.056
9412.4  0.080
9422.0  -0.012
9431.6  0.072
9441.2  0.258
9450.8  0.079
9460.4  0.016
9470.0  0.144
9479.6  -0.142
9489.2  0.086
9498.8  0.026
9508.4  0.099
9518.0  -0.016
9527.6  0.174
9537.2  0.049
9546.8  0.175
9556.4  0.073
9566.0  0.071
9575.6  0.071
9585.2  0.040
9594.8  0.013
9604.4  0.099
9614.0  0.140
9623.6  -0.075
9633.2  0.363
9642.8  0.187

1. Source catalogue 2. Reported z 0.92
